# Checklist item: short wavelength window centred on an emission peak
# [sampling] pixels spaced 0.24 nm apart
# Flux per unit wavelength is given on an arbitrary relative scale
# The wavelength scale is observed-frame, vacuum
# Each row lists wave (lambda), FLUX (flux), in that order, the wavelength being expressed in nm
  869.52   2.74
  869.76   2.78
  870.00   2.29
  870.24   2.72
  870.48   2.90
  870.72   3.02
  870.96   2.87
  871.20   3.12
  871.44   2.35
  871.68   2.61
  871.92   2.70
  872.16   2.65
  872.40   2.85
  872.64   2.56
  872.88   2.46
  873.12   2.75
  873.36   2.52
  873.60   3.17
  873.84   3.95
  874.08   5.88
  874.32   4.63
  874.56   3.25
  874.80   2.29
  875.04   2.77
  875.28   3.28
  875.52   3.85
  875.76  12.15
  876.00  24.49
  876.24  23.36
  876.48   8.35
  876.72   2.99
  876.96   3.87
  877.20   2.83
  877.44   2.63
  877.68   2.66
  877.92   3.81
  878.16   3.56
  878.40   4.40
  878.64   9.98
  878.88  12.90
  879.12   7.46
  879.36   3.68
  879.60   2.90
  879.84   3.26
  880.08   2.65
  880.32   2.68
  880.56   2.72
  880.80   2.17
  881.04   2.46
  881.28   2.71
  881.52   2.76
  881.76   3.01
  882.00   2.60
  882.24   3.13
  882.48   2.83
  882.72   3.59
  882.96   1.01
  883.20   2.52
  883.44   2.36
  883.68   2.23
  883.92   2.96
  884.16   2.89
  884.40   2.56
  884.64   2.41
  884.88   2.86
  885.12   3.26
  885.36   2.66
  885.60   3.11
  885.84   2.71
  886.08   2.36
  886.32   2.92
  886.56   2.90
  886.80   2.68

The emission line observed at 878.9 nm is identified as [N II]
